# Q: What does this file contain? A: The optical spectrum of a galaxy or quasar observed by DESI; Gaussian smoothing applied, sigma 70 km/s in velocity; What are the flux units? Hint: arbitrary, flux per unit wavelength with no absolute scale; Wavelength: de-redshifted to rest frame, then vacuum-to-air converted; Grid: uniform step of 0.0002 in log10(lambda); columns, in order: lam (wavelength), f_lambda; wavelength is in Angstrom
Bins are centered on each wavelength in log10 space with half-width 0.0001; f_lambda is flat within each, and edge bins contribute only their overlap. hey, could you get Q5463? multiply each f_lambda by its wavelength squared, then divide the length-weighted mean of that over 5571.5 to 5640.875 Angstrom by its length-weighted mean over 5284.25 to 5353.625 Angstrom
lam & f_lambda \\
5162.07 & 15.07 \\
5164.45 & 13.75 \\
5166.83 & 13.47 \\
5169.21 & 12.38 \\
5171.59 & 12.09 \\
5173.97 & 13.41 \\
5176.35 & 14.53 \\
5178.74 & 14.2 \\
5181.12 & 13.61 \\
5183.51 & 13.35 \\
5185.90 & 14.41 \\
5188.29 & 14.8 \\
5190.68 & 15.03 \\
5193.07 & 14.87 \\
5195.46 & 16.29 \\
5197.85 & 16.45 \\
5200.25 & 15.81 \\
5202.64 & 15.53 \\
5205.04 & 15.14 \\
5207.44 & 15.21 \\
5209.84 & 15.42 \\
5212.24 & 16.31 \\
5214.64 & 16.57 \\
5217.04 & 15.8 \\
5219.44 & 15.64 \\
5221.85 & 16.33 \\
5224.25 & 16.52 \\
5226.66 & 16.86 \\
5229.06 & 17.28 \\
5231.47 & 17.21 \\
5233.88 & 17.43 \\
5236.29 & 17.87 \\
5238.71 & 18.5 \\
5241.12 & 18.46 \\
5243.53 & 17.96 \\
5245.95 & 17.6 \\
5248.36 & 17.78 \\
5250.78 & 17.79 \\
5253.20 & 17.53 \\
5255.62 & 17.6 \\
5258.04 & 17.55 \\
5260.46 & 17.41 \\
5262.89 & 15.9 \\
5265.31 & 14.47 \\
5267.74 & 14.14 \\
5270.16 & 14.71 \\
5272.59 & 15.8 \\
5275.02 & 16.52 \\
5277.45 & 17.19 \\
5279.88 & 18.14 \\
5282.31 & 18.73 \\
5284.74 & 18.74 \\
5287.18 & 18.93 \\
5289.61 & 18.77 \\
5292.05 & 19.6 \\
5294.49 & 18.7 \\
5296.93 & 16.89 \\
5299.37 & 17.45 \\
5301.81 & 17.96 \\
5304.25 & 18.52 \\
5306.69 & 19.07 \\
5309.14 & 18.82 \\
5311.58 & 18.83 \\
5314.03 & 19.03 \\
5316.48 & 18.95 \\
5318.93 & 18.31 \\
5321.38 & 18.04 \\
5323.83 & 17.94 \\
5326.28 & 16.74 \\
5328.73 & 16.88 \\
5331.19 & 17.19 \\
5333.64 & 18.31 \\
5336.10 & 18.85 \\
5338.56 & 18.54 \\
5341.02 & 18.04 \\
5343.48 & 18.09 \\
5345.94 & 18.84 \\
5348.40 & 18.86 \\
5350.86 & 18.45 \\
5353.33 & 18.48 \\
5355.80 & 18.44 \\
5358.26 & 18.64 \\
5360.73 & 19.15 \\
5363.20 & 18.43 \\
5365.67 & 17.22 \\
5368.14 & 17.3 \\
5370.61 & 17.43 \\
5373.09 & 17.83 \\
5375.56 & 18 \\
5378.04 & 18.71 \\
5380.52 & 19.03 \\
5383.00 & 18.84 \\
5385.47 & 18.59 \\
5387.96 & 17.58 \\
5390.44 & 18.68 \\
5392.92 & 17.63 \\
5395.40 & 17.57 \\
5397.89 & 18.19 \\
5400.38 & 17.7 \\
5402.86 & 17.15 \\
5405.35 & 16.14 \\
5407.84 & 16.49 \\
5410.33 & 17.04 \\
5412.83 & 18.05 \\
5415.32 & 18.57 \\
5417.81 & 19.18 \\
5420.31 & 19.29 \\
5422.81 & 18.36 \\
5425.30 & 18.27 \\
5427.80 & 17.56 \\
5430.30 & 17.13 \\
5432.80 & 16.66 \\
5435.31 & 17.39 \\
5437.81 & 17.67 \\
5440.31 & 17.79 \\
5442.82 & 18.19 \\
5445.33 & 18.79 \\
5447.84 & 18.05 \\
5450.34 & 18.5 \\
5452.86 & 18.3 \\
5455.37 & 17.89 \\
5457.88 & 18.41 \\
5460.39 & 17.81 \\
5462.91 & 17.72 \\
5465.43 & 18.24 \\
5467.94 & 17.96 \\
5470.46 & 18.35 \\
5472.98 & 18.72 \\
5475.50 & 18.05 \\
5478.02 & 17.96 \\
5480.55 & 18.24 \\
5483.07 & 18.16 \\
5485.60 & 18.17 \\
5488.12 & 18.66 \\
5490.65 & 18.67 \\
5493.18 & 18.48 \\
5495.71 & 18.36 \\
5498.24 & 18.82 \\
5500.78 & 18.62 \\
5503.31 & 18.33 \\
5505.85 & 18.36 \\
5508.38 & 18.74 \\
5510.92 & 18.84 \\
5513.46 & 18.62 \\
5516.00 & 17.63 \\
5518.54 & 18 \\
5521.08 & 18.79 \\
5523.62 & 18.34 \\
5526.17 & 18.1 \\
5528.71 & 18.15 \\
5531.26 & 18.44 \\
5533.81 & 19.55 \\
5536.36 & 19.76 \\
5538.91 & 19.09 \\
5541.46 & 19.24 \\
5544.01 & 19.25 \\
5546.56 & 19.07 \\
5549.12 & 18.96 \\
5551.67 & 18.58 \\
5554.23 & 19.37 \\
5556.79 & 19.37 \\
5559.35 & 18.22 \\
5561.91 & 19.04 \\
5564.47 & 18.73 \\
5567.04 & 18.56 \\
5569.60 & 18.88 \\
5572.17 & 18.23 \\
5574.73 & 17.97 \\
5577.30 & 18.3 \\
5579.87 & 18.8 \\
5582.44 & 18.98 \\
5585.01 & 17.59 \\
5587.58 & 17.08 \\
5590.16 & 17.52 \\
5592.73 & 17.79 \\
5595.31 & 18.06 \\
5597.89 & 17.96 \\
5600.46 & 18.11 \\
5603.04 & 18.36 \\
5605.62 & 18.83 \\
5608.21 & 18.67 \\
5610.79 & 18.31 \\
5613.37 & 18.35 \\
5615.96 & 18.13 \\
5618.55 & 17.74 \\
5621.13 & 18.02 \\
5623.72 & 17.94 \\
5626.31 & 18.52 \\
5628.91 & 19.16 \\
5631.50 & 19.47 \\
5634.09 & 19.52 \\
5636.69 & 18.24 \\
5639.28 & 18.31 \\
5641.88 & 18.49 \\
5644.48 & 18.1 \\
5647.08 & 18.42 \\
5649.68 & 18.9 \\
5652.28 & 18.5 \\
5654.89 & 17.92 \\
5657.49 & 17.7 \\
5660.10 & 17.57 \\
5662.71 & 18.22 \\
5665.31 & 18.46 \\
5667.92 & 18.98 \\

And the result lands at 1.1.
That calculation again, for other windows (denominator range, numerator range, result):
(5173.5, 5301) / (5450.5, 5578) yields 1.24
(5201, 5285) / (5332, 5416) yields 1.13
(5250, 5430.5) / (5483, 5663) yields 1.12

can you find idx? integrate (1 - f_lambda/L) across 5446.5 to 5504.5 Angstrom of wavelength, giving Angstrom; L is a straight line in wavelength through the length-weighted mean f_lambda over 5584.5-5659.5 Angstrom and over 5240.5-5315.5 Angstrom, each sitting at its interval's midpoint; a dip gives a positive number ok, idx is -0.9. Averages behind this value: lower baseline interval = 17.6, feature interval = 18.3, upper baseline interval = 18.3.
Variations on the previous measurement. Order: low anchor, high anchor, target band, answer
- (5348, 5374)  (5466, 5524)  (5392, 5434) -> 1.3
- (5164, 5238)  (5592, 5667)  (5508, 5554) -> -2.9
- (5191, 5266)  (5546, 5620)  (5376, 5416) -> -0.9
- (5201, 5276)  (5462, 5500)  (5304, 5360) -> -3.5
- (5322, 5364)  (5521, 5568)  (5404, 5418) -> 0.8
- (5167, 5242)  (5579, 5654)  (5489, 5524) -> -1.8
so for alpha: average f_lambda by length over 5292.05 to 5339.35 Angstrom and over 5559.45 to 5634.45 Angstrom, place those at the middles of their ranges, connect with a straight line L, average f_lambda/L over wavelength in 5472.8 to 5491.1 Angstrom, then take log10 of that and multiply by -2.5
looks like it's 0.000 mag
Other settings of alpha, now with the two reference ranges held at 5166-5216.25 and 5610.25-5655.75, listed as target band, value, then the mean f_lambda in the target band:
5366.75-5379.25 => -0.101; 17.8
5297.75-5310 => -0.168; 18.3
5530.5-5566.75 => -0.077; 19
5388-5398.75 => -0.097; 18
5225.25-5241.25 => -0.167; 17.6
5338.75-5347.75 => -0.150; 18.4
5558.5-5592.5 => -0.019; 18.3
